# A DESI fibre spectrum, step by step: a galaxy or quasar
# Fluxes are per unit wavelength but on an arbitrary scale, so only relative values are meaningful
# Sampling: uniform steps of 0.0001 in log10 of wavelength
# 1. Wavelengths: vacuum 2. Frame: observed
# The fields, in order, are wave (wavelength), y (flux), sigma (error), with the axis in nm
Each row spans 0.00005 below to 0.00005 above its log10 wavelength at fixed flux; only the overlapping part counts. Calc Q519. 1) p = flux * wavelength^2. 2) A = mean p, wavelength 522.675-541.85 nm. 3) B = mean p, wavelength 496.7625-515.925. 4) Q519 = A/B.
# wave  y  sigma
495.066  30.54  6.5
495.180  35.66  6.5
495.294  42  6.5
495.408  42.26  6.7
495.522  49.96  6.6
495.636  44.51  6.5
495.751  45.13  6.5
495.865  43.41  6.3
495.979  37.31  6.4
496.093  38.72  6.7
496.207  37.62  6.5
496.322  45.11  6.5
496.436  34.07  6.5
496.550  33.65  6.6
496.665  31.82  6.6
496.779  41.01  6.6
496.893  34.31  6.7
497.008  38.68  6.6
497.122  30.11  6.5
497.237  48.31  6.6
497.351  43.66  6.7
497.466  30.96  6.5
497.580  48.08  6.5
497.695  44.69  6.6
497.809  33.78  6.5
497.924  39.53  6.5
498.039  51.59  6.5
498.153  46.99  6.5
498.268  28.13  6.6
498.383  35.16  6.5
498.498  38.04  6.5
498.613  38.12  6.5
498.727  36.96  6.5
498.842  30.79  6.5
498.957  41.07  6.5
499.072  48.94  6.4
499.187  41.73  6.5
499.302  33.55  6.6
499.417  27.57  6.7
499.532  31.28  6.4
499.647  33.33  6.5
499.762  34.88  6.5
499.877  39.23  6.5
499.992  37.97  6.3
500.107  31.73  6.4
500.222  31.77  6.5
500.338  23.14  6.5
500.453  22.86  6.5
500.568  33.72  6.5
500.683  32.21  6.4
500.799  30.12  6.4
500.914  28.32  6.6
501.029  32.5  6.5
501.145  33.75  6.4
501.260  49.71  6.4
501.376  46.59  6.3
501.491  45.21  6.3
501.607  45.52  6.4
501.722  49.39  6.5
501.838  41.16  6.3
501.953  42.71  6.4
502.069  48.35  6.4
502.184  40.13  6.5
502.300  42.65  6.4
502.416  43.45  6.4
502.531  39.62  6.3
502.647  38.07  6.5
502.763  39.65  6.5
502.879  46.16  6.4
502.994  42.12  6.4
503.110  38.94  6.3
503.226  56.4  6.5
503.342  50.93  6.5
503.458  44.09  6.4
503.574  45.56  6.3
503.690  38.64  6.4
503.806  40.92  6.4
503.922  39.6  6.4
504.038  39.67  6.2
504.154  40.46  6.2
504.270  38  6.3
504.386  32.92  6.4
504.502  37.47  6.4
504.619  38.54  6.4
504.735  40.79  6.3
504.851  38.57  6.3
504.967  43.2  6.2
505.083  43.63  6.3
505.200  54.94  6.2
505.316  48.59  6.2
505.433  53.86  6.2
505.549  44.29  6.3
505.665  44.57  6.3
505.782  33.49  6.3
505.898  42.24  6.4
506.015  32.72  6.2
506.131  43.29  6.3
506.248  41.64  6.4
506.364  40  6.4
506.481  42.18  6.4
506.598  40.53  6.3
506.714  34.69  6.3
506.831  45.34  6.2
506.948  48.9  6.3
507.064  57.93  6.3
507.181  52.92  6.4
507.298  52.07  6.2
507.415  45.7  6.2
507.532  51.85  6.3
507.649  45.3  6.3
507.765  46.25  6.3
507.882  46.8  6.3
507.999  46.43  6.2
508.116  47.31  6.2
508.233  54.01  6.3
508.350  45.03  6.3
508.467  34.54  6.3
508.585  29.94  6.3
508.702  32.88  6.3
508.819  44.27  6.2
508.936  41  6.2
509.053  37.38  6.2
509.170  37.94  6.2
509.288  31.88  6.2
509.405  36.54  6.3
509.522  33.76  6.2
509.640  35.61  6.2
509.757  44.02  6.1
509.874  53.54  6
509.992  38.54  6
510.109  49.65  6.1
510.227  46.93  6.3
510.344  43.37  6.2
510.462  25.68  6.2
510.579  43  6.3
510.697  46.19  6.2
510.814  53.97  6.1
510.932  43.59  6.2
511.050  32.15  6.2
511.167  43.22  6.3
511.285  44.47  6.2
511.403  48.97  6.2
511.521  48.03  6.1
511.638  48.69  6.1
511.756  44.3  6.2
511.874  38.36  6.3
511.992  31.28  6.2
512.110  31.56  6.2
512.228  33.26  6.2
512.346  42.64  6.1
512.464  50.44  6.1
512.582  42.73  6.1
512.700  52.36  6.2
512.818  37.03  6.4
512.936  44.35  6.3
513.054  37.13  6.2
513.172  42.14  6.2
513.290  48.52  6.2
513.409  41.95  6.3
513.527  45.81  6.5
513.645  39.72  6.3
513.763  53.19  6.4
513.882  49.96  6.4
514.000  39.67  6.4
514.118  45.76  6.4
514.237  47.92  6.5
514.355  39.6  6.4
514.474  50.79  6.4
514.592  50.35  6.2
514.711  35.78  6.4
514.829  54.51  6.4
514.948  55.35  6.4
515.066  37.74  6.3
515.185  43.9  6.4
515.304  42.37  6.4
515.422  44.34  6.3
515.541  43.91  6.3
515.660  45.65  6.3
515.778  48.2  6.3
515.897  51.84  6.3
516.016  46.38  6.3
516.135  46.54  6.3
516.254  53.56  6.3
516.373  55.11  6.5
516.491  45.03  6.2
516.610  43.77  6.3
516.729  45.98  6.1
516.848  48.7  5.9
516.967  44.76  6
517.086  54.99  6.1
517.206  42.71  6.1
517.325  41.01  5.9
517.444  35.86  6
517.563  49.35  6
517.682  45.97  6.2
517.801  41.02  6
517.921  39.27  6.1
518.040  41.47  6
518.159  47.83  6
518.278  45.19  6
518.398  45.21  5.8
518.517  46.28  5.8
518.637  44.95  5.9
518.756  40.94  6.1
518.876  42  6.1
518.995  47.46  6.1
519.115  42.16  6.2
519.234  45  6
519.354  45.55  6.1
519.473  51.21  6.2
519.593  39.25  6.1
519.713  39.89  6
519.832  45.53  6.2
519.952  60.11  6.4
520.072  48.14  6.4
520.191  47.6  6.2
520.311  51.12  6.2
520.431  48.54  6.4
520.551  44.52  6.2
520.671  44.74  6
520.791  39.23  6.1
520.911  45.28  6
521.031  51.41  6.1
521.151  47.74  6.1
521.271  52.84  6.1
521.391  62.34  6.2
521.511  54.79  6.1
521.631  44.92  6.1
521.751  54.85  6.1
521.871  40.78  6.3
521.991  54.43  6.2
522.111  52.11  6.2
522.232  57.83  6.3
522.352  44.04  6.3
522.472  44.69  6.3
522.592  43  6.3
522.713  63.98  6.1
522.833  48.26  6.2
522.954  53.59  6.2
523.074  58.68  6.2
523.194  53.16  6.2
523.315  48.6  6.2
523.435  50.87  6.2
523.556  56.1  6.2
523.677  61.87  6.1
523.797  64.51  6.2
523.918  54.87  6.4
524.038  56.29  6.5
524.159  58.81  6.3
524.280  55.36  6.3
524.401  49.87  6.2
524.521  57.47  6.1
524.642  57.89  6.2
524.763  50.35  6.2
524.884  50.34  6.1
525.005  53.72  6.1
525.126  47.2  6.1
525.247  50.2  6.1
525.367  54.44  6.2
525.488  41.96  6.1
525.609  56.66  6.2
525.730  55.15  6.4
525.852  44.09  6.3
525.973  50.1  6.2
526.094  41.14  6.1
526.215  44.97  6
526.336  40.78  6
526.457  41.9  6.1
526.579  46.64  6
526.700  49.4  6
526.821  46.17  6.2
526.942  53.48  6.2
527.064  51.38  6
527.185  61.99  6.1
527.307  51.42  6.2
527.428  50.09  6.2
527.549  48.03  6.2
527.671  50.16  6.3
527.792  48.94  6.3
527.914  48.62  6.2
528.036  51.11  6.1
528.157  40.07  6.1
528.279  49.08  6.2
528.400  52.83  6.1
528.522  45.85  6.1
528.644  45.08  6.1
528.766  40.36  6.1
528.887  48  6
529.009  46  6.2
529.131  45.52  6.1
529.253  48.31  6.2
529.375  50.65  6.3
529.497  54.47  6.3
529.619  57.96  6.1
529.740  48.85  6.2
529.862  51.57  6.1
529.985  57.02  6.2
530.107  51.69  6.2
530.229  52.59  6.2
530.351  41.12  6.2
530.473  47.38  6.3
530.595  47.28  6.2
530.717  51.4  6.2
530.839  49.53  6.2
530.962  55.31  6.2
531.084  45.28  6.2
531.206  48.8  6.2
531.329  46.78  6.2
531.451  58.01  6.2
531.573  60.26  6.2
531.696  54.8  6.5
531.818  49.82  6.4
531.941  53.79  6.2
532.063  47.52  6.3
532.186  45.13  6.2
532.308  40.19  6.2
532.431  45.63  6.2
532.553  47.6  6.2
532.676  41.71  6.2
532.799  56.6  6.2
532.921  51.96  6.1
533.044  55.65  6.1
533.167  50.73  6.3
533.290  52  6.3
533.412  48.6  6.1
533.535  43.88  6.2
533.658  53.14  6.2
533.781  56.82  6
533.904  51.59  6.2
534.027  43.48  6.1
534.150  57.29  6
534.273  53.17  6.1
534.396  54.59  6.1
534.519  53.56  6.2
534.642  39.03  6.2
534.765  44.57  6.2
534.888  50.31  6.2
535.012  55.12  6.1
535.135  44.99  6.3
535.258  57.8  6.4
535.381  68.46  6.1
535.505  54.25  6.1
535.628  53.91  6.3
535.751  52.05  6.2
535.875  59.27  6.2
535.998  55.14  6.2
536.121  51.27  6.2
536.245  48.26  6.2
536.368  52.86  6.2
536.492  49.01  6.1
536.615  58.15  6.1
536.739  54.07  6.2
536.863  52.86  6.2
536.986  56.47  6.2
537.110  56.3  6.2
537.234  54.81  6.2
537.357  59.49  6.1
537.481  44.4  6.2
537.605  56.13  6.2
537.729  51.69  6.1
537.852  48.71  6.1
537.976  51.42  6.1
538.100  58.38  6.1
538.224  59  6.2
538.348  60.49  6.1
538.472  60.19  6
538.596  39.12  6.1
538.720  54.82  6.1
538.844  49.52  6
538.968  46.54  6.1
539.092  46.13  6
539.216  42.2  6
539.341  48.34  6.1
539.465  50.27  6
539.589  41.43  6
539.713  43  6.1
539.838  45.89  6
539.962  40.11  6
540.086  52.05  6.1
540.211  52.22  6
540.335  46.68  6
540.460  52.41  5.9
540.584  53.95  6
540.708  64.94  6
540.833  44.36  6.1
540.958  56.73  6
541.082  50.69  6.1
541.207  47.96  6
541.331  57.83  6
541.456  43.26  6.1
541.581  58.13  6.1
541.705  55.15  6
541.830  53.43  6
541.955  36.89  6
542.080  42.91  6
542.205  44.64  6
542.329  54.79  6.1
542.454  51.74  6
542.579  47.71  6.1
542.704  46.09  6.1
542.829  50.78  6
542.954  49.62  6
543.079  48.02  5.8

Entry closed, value 1.35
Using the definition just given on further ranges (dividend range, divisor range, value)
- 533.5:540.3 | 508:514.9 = 1.33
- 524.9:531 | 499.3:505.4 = 1.37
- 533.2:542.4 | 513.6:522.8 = 1.18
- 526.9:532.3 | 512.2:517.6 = 1.16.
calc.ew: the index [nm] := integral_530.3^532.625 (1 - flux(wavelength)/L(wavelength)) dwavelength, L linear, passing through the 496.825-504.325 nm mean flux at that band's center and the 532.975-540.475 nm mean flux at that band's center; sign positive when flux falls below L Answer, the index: 0.02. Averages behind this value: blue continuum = 39.1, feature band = 49.3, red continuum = 51.5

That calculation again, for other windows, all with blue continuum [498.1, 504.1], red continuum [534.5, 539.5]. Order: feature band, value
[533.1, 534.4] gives 0.00 nm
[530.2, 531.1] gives 0.02 nm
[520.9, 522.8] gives -0.18 nm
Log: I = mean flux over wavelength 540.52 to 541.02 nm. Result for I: 55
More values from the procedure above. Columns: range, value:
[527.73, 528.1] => 49.5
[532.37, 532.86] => 47.9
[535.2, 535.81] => 57.3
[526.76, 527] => 49.9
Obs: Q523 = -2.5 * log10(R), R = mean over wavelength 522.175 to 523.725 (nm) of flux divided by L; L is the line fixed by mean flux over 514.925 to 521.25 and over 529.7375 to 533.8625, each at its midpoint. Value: -0.11 mag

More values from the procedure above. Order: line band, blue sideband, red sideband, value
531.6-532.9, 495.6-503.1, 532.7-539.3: 0.05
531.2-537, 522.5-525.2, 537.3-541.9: 0.01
